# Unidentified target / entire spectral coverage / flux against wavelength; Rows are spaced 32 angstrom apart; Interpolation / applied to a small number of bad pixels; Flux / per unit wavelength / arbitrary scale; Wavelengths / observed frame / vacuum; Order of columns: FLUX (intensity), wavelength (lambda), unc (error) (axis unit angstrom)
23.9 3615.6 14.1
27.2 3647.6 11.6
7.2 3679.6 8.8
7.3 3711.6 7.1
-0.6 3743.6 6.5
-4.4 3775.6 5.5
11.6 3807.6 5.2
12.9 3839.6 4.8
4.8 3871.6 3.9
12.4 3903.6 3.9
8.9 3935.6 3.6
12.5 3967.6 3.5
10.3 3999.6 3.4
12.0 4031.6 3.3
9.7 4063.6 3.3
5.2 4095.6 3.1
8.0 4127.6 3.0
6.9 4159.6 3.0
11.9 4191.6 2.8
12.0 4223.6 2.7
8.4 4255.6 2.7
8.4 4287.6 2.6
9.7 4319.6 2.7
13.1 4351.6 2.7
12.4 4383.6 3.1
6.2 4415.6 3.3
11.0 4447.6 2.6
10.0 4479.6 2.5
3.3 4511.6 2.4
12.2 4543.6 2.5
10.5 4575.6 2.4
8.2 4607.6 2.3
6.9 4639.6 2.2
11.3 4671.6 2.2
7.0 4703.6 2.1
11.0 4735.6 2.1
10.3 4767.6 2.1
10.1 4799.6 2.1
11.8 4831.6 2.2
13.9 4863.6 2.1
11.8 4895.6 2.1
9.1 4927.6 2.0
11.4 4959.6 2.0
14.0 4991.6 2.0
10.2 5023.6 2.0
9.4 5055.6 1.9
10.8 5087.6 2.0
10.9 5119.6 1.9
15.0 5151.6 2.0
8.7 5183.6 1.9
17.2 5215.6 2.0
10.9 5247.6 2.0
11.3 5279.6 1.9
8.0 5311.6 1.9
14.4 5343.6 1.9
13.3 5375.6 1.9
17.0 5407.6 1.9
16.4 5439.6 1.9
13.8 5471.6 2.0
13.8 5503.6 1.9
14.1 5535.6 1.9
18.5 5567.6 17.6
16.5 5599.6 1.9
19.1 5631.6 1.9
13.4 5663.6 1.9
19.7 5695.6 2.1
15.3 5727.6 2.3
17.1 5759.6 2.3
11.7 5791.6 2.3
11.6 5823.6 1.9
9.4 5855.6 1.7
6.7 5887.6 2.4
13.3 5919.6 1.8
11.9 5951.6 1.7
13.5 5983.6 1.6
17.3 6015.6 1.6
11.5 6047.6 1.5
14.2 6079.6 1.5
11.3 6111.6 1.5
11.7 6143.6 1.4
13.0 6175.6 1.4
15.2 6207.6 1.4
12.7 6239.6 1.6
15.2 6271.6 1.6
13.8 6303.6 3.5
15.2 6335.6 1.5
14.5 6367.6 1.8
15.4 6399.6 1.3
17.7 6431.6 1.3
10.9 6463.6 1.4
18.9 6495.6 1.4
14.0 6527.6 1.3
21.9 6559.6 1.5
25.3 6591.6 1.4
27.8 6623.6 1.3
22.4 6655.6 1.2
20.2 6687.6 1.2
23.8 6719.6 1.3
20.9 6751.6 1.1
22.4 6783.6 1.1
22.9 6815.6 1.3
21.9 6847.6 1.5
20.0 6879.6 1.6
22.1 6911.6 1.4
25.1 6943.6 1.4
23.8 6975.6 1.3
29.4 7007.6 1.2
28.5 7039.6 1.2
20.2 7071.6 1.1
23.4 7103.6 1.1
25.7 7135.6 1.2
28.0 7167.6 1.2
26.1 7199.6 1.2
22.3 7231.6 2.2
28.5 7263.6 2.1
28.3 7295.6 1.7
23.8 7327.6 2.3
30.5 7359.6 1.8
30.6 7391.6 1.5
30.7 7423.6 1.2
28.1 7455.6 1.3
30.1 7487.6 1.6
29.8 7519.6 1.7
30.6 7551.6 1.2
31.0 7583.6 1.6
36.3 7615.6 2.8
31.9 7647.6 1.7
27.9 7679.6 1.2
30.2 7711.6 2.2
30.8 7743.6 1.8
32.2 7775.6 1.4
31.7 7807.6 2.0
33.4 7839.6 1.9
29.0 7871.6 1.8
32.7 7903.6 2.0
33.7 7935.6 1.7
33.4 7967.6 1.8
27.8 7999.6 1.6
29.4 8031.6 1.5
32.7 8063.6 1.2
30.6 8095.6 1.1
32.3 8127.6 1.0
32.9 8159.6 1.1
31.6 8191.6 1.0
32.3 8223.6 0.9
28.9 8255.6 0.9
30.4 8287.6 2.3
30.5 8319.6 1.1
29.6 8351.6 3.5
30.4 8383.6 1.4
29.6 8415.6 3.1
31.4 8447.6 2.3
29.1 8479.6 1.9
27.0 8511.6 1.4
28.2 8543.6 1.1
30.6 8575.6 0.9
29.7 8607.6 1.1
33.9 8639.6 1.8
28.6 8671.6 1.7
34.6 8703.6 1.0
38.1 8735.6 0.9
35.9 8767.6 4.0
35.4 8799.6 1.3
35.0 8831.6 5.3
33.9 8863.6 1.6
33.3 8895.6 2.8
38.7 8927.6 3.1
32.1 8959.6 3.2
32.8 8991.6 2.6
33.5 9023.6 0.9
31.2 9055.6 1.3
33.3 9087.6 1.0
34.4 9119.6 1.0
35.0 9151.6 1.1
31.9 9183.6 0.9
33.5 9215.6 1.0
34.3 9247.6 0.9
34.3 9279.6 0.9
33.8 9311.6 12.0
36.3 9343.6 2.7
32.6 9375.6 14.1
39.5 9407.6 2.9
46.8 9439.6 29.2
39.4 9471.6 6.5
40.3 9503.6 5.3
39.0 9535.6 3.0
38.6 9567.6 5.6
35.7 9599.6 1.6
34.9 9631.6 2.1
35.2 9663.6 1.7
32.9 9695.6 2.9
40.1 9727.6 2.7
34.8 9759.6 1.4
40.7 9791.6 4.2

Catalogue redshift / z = 0.644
